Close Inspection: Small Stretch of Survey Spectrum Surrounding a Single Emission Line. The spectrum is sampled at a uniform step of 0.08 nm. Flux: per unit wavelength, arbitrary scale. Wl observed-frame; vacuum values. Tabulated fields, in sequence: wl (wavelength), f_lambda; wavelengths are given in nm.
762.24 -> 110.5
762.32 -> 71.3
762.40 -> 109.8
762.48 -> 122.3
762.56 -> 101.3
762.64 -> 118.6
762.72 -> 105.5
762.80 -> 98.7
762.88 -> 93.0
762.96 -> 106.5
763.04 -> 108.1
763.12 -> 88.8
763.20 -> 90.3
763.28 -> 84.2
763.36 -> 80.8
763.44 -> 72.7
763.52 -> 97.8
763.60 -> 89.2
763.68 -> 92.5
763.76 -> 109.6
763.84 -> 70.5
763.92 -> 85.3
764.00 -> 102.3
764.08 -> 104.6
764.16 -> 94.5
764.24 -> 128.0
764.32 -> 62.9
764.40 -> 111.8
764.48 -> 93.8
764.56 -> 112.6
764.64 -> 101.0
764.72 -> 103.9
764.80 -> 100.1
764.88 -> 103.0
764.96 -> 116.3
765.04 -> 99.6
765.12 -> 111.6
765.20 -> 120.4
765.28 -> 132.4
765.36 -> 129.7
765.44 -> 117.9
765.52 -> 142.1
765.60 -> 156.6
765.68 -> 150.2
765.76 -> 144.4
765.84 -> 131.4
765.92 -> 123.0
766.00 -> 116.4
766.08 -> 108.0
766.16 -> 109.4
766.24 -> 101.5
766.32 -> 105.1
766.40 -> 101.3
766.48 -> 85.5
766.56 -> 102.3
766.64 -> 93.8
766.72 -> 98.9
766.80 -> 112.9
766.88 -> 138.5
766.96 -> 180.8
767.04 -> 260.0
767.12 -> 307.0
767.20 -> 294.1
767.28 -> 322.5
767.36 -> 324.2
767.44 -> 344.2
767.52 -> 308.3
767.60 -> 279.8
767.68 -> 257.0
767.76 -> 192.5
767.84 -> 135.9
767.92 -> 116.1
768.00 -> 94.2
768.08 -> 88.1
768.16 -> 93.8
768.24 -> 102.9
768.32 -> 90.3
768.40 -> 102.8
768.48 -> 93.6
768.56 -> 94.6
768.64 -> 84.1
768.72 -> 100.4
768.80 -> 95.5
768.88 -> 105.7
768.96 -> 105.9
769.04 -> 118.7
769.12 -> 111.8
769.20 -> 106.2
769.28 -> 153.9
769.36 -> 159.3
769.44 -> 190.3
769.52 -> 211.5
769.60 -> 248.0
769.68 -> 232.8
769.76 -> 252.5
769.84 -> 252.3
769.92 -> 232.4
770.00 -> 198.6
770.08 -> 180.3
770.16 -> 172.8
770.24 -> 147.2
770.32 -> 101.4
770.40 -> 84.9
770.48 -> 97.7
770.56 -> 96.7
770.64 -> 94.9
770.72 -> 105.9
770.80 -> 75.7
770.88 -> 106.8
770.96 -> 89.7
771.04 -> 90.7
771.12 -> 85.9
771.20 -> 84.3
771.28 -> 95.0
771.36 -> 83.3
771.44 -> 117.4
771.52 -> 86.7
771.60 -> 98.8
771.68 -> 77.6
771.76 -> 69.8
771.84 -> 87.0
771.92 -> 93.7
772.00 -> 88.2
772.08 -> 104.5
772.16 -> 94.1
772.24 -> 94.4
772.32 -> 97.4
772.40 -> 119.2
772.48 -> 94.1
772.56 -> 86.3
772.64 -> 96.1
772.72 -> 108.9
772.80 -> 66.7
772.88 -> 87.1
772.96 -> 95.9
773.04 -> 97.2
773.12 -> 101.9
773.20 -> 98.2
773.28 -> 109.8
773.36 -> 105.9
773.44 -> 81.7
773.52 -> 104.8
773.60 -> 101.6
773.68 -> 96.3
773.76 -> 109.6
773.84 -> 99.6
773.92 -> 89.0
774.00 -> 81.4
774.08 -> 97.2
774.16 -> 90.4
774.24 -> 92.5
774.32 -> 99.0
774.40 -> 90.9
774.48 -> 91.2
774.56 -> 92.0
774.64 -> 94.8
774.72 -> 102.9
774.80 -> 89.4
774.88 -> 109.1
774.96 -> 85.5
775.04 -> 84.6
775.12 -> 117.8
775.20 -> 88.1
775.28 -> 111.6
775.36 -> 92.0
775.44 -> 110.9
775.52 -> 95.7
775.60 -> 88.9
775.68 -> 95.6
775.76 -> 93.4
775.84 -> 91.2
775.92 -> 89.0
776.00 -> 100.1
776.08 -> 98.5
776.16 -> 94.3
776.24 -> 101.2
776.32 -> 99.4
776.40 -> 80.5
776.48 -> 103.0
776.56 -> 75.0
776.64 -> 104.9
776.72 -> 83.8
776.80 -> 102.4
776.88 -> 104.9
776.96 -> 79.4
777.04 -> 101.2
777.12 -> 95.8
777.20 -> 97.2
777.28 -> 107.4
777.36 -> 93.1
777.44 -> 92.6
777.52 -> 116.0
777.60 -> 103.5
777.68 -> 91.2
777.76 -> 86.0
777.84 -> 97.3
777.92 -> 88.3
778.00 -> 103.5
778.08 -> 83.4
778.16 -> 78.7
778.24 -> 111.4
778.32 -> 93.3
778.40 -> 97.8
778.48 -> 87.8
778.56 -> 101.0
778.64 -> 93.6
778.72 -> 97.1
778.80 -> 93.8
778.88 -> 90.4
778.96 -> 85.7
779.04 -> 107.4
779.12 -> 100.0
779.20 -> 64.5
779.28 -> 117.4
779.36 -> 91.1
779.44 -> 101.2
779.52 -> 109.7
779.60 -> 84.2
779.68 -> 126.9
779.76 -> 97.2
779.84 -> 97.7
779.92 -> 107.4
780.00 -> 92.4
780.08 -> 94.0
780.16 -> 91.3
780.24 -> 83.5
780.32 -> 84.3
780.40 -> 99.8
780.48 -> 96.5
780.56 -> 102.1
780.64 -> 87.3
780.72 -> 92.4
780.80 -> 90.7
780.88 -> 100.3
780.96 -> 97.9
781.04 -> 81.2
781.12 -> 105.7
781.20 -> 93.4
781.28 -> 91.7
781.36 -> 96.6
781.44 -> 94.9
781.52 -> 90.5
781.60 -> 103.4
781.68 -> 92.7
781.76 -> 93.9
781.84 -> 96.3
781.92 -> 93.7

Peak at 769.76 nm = [N II] 6583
